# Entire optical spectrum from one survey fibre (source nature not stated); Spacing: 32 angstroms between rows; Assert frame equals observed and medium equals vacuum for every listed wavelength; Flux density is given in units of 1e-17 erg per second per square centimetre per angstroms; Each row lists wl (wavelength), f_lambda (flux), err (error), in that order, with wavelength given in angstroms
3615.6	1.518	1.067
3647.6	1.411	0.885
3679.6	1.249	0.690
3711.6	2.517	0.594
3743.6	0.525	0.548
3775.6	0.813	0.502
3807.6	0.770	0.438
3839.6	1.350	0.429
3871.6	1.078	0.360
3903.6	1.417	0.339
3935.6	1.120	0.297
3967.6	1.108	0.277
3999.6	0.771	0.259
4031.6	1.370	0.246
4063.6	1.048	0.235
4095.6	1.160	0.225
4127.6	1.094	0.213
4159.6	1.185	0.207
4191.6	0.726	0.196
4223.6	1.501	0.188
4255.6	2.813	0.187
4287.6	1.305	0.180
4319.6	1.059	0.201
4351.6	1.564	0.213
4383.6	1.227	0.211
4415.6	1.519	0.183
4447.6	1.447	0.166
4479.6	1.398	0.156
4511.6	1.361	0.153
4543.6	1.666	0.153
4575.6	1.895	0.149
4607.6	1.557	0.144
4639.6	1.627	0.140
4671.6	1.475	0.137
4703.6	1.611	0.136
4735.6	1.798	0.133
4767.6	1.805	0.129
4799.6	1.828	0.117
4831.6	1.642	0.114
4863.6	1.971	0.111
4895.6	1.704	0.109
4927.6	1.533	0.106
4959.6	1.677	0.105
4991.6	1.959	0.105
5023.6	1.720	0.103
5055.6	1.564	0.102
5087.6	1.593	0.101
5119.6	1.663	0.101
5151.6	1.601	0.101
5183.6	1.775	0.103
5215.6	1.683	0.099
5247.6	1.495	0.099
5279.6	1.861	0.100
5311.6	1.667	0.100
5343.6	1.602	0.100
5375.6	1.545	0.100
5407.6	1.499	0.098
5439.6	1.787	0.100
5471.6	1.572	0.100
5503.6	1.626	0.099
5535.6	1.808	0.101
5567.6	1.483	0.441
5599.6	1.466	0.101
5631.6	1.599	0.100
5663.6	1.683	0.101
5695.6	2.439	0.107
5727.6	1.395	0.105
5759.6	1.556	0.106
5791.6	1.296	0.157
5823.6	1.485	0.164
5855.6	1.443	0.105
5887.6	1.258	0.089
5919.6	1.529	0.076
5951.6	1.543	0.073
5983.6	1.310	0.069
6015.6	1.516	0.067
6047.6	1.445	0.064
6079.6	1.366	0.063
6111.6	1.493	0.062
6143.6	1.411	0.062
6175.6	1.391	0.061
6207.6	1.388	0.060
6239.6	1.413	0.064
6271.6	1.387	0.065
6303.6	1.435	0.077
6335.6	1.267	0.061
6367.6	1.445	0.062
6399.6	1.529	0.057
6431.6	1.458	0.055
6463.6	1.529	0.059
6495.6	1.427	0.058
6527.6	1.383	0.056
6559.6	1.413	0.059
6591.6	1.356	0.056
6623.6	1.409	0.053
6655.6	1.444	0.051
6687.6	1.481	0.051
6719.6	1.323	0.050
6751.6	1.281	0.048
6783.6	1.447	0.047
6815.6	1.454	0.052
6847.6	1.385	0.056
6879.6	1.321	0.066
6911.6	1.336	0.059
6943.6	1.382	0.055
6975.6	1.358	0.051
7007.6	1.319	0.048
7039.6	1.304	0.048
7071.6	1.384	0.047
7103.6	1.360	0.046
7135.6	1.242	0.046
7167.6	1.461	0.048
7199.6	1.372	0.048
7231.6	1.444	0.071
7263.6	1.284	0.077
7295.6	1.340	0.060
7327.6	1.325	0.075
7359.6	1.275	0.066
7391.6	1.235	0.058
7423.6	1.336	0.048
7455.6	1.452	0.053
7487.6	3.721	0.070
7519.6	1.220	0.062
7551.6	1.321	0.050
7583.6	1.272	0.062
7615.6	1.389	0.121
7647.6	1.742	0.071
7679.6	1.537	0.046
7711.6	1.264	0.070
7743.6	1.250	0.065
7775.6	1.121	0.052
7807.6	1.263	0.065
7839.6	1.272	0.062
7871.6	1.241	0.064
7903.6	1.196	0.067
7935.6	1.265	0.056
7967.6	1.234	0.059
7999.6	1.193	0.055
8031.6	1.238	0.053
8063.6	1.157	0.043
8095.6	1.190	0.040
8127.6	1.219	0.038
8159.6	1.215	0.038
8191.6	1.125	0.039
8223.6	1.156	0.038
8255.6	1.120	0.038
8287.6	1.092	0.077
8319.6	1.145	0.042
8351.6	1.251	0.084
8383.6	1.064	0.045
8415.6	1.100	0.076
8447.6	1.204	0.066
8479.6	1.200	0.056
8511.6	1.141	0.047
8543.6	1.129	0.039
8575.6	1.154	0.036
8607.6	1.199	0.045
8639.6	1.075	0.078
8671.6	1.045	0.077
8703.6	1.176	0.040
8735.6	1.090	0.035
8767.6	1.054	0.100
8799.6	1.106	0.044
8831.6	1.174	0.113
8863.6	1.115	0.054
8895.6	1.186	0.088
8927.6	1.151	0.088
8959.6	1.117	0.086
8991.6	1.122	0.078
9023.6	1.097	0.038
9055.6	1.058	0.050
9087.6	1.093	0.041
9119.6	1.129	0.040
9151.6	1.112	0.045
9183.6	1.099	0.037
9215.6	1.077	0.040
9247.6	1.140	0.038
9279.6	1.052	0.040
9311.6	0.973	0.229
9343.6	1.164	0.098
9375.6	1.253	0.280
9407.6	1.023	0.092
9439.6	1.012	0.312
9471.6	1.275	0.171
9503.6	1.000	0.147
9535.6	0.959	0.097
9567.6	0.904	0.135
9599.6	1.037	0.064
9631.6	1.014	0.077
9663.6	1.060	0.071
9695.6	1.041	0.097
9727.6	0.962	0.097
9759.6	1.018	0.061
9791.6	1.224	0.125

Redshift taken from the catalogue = 0.139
